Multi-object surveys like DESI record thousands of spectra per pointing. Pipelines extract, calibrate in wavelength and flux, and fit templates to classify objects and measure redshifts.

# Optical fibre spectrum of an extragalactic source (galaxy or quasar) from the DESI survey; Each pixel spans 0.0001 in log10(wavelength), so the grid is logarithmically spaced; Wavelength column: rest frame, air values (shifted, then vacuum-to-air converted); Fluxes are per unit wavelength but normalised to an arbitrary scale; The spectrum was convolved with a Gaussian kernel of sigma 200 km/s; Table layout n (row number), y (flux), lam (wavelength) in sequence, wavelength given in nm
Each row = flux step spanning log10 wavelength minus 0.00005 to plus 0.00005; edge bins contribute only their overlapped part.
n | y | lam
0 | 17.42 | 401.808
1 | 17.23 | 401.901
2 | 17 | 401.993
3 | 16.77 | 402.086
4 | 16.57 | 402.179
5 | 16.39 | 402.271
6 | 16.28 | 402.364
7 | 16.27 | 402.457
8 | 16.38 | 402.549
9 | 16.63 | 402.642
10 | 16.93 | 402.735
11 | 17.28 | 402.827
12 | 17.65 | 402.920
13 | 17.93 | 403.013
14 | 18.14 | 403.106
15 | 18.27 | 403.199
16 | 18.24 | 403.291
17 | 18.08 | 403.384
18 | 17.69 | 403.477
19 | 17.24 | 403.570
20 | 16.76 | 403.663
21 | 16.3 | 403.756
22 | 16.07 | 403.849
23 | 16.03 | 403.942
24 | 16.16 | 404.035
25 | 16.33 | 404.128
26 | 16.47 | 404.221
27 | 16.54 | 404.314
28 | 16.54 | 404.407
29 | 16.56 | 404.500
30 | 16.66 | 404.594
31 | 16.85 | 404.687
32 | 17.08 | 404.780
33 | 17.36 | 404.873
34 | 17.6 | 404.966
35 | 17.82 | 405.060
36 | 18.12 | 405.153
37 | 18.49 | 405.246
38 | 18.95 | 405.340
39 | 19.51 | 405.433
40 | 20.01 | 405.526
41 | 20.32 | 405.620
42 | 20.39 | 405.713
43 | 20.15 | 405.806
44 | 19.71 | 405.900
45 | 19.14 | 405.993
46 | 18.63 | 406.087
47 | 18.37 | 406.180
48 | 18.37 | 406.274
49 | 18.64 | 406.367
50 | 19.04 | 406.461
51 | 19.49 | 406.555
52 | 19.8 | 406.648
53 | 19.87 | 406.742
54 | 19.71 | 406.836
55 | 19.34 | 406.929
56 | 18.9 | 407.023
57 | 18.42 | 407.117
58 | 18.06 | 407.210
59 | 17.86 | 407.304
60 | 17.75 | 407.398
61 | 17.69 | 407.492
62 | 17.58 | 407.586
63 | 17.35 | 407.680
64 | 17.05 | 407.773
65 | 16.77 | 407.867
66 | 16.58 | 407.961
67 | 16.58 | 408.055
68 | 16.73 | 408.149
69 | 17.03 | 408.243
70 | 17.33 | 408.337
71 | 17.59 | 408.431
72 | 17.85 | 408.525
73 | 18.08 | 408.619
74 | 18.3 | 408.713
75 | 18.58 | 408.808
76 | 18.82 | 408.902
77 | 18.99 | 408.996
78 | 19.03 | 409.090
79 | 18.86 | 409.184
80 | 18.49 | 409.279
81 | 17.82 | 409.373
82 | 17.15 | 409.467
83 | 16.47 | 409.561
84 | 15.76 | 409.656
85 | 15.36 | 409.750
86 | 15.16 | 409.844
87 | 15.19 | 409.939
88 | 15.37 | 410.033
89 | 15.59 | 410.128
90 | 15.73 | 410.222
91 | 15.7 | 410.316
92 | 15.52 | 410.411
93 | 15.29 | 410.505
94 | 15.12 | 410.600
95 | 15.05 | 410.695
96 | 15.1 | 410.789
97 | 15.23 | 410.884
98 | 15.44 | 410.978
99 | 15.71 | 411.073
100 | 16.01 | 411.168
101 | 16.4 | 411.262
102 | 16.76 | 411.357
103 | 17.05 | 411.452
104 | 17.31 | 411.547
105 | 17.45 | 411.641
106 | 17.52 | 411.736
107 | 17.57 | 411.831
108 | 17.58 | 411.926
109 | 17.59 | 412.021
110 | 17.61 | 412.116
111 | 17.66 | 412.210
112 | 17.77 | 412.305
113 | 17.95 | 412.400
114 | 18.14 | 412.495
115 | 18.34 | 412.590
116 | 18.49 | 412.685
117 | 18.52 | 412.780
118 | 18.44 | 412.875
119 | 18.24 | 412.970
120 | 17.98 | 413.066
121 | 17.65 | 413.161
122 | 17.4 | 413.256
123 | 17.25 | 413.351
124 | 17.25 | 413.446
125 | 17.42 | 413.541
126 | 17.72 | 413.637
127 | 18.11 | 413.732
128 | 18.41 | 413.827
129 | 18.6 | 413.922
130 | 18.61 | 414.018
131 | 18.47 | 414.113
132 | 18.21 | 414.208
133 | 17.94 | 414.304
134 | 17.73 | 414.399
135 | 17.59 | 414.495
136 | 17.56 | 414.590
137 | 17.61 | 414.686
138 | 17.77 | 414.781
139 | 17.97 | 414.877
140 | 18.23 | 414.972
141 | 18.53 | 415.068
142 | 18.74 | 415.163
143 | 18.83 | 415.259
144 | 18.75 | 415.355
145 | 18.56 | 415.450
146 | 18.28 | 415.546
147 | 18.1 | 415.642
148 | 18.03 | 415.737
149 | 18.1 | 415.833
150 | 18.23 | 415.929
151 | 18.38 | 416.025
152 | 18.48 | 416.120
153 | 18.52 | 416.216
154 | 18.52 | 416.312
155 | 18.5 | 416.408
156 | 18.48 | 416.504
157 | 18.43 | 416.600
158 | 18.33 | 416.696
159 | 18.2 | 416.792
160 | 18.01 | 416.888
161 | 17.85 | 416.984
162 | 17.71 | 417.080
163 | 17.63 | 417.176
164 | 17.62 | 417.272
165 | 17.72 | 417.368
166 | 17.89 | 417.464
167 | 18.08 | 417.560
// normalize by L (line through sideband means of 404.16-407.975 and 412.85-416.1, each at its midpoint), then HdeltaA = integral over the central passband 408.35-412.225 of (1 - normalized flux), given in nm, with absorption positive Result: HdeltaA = 0.30 nm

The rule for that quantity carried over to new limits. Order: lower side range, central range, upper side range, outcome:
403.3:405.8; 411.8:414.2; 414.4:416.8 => 0.02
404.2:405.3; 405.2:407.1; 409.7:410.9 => -0.30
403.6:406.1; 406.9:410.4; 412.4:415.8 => 0.12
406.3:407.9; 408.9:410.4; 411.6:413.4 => 0.12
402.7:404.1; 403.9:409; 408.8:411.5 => -0.36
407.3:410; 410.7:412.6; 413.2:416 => 0.08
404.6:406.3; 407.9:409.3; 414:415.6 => 0.05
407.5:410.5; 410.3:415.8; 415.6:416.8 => 0.09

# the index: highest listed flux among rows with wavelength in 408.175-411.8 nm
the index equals 19.03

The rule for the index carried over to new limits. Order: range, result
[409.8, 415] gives 18.61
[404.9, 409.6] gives 20.39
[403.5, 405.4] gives 18.95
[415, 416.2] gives 18.83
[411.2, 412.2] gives 17.61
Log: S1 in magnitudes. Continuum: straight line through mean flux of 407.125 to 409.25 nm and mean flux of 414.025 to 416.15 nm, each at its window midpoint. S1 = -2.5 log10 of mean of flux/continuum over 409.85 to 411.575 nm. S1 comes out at 0.14 mag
